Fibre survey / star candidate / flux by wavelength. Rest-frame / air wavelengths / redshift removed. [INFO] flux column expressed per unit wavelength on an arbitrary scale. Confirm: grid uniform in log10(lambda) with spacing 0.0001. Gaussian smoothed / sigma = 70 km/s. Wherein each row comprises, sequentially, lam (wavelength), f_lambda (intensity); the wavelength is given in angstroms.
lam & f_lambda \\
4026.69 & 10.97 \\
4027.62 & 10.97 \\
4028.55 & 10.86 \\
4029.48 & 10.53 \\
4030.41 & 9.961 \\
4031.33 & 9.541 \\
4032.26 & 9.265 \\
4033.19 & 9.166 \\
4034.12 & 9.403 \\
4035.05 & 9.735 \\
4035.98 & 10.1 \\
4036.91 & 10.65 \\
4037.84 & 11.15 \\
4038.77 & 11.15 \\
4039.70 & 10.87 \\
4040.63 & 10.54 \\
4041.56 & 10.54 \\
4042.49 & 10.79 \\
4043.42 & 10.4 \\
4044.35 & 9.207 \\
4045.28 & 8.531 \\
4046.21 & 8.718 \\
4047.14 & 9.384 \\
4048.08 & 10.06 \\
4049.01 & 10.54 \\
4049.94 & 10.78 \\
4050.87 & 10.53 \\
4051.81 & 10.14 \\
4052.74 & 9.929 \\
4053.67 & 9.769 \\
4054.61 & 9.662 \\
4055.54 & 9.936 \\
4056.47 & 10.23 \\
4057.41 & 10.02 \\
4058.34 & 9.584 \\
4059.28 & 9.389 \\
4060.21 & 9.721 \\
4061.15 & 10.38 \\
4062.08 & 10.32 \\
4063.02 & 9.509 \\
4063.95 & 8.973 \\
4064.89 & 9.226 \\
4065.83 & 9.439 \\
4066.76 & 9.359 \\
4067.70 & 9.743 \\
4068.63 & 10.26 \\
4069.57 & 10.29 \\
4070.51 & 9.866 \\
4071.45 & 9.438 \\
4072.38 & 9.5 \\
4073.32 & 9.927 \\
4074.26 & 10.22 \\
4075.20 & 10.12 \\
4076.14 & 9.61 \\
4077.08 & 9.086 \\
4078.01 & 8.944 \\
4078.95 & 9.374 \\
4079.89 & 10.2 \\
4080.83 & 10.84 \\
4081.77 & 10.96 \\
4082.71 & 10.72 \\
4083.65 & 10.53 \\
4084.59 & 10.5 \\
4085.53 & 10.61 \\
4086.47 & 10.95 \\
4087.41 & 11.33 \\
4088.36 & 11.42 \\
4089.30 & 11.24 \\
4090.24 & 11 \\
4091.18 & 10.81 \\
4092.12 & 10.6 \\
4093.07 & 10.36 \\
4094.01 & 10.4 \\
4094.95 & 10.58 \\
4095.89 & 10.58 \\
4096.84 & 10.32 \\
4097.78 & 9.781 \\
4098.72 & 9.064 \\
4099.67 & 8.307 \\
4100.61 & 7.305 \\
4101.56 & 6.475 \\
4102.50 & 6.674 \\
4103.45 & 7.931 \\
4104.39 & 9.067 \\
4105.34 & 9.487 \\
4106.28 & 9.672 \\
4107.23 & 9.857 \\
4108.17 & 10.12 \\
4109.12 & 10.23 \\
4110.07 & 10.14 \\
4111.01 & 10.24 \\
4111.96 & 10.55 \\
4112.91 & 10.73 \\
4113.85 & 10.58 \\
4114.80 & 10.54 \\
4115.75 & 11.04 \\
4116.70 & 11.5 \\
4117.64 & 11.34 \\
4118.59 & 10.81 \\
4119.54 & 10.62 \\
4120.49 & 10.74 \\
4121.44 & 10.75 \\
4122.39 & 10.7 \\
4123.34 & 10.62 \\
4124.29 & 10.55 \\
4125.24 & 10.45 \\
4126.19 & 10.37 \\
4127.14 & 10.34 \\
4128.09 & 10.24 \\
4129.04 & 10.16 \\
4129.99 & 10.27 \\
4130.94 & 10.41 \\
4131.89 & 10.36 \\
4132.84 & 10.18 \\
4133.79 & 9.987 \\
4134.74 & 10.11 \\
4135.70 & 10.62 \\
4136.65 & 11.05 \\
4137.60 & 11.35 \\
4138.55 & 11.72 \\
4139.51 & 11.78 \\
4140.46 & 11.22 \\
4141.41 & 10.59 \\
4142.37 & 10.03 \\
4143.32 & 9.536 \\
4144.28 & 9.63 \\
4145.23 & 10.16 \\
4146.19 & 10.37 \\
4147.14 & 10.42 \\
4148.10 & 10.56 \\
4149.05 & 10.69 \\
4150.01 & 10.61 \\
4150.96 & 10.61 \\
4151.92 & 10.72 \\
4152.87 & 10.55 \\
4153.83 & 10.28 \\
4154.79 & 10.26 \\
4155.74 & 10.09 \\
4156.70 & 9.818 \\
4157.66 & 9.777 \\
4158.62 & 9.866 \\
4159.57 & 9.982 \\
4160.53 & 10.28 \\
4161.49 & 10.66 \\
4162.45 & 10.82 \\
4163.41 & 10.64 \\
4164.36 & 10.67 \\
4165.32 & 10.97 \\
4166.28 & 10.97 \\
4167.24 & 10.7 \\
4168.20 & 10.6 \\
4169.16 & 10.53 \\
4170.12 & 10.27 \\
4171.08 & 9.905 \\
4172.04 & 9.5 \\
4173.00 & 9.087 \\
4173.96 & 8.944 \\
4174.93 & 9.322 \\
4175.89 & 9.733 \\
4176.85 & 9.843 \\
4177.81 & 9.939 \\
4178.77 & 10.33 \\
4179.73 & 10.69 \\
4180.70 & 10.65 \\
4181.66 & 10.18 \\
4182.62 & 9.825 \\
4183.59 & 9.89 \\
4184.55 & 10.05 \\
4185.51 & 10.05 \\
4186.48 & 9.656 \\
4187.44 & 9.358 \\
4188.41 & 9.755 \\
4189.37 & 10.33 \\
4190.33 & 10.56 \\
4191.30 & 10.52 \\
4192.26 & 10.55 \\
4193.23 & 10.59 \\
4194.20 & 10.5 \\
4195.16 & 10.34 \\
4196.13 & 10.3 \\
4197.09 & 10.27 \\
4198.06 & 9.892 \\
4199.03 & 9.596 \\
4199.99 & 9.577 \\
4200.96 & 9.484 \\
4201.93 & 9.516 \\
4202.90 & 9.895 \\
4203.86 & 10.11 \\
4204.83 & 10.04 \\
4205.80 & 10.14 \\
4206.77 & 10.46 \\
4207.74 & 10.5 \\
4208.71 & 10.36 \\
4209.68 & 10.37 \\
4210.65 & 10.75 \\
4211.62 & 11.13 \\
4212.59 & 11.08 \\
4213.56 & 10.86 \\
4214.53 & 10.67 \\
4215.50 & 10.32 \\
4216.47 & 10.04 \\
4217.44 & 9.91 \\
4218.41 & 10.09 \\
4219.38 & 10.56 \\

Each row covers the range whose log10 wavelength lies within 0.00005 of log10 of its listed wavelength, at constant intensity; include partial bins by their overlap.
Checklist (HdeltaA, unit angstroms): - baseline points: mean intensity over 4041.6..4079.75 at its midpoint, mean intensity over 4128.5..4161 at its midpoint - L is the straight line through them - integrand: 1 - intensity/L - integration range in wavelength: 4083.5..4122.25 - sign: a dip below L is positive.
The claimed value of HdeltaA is -0.1 angstroms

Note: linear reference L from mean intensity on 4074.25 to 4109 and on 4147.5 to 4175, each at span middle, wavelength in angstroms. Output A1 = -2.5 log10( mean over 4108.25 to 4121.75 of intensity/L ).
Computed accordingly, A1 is -0.071 mag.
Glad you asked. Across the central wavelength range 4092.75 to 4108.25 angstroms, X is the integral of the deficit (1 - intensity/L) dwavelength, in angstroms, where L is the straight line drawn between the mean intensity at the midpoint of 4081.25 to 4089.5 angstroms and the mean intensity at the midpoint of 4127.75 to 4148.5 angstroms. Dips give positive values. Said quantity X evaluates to 2.4 angstroms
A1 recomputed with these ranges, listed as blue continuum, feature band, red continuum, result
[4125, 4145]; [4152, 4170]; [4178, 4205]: -0.01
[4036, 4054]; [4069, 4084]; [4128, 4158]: 0.03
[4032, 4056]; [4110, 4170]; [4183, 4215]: -0.04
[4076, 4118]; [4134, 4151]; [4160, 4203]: -0.05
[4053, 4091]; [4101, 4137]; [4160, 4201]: 0.00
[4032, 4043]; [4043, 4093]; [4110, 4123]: 0.05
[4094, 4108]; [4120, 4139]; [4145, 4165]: -0.09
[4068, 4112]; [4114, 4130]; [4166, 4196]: -0.07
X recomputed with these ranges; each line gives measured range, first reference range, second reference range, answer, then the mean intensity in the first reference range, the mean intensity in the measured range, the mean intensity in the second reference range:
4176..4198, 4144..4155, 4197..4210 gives -0.1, 10.4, 10.2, 10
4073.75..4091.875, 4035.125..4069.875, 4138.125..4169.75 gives -0.5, 9.99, 10.4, 10.5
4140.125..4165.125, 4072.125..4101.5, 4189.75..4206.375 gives -0.6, 10.1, 10.3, 10.1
